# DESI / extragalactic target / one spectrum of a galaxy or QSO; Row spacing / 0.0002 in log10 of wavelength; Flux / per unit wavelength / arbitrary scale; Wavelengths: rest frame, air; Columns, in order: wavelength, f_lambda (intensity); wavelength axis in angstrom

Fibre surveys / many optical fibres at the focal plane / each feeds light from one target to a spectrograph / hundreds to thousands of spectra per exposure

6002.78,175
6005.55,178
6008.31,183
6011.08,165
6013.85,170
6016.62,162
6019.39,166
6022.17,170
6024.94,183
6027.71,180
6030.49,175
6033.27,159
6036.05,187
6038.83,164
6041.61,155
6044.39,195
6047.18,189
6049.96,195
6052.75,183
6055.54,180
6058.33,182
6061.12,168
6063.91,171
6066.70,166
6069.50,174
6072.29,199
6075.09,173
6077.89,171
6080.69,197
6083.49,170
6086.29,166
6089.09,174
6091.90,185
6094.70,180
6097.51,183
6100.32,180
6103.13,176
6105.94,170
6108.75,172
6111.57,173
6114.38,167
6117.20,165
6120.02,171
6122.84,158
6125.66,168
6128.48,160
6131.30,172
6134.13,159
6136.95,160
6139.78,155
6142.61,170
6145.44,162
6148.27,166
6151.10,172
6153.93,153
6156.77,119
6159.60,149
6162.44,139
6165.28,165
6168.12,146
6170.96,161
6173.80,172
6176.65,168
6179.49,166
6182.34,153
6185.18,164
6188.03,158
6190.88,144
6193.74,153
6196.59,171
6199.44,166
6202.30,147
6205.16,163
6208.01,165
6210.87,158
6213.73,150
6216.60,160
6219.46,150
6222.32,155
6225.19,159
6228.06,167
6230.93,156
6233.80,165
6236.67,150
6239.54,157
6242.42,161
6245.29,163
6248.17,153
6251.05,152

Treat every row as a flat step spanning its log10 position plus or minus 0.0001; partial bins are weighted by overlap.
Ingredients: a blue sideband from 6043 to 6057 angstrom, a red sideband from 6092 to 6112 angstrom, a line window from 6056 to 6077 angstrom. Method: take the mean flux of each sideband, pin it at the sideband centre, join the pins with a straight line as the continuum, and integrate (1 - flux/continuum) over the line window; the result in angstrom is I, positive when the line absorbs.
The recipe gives 0.97 angstrom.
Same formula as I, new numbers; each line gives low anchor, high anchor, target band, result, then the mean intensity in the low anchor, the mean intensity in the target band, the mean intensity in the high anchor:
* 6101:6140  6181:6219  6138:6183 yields 1.3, 167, 157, 158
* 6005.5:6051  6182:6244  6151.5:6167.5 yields 1.6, 175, 147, 158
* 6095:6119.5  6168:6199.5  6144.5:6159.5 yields 1.1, 173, 154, 161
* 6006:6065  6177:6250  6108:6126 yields 0.0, 175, 167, 158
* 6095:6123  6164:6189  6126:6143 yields 0.6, 172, 163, 162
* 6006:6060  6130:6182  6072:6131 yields -2.6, 176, 174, 158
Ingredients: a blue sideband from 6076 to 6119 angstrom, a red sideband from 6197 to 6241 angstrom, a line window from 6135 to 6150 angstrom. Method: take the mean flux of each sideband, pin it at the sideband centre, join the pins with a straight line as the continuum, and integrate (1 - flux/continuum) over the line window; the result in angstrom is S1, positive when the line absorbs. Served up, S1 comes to 0.55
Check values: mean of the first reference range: 175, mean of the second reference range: 158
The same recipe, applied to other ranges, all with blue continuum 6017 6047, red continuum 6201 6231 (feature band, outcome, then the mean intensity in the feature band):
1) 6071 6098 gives -1.7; 180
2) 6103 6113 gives -0.3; 172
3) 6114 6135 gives 0.1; 165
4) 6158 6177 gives 0.6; 156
